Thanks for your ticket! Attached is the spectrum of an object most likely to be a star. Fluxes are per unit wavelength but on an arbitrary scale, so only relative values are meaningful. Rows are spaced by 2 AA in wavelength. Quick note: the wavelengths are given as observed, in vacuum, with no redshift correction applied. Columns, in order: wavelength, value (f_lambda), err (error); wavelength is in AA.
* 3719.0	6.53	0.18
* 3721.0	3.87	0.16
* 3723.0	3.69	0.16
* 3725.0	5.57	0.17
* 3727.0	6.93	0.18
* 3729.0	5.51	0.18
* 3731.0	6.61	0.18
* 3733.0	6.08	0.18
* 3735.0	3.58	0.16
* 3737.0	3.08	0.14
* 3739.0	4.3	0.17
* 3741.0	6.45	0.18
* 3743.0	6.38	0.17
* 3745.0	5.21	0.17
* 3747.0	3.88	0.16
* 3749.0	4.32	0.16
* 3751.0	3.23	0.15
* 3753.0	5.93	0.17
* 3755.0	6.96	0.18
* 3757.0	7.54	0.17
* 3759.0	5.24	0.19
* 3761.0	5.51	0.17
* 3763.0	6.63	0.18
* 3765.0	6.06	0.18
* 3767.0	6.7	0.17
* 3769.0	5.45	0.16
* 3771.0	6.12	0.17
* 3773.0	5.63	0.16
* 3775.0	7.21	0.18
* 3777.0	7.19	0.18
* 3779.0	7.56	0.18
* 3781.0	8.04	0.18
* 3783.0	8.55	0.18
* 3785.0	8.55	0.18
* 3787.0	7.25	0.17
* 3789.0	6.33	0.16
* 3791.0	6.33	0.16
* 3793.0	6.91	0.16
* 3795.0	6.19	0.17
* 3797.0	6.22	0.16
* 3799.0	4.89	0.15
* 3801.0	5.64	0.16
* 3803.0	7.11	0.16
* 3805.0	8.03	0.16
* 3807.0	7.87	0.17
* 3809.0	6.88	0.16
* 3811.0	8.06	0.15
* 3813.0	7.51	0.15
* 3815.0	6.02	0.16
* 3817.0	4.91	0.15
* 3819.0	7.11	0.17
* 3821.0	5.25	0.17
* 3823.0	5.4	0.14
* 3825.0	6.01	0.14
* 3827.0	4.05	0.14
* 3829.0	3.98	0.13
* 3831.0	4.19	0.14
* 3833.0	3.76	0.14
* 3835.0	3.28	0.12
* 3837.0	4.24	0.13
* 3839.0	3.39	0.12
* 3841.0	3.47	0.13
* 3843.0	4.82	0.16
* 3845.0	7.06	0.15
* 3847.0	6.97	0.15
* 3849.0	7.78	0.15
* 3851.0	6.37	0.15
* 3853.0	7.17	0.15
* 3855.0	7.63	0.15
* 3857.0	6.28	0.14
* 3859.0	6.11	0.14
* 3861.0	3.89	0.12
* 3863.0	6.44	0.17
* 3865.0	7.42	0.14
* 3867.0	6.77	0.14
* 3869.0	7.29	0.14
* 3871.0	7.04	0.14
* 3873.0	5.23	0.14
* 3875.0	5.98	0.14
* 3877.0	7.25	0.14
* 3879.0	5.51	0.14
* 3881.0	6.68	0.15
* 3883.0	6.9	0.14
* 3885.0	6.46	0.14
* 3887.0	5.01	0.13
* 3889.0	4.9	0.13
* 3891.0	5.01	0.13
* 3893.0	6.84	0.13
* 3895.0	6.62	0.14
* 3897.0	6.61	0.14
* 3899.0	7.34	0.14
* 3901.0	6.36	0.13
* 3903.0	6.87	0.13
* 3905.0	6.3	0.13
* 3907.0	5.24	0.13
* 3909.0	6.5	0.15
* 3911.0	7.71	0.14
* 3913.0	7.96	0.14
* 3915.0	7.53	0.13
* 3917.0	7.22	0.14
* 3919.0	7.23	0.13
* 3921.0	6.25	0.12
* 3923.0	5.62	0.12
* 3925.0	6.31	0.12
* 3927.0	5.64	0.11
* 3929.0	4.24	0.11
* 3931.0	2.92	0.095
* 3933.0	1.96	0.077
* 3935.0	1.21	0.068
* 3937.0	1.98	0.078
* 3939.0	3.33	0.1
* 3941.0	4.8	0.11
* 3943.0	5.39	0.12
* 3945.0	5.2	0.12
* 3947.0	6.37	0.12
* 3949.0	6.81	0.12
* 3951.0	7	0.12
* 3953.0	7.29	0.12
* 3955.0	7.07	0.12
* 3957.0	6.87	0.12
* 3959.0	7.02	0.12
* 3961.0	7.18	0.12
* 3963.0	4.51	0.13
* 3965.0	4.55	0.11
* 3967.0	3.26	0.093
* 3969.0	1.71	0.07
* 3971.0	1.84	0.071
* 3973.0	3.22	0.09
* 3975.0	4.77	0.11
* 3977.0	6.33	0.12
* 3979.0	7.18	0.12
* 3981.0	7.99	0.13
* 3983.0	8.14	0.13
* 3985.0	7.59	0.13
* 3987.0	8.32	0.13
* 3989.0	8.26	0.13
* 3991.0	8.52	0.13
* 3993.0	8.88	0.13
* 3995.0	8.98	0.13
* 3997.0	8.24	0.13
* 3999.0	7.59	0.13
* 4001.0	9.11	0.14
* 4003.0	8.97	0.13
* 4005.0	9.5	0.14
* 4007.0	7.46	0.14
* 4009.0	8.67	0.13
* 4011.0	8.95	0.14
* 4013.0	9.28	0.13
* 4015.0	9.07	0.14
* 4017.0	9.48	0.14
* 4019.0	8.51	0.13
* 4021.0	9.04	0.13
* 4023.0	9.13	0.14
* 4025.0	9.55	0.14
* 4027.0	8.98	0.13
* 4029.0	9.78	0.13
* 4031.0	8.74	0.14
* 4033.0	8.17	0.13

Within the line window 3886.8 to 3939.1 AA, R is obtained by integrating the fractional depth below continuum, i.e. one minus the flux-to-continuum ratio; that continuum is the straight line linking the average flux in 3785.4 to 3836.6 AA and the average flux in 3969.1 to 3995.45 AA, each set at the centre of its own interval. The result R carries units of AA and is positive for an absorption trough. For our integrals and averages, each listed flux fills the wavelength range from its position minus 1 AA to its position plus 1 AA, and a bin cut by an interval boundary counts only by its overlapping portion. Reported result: 6.3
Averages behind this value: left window 5.98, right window 6.7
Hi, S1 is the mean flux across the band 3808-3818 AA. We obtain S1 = 6.68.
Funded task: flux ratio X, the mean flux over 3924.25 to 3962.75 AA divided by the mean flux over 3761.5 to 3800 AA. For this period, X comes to 0.8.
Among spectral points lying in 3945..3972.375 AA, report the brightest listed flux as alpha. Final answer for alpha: 7.29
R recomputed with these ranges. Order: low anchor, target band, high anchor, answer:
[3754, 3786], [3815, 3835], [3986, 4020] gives 6.4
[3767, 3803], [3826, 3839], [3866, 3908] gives 5.3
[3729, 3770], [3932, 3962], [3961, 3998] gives 4.2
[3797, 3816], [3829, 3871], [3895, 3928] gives 6.6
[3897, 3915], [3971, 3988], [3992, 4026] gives 3.9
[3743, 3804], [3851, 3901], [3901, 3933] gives -1.6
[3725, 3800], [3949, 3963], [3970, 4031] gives 1.5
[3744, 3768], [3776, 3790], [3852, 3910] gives -4.6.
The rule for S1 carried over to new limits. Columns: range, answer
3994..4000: 8.27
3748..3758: 5.6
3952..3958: 7.08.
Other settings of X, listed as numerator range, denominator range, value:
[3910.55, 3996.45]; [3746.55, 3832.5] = 0.94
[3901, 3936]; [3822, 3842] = 1.37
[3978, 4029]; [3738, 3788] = 1.39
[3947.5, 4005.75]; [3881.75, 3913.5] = 1.06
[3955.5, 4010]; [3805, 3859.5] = 1.18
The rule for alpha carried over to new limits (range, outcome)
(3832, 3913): 7.96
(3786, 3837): 8.06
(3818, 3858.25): 7.78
